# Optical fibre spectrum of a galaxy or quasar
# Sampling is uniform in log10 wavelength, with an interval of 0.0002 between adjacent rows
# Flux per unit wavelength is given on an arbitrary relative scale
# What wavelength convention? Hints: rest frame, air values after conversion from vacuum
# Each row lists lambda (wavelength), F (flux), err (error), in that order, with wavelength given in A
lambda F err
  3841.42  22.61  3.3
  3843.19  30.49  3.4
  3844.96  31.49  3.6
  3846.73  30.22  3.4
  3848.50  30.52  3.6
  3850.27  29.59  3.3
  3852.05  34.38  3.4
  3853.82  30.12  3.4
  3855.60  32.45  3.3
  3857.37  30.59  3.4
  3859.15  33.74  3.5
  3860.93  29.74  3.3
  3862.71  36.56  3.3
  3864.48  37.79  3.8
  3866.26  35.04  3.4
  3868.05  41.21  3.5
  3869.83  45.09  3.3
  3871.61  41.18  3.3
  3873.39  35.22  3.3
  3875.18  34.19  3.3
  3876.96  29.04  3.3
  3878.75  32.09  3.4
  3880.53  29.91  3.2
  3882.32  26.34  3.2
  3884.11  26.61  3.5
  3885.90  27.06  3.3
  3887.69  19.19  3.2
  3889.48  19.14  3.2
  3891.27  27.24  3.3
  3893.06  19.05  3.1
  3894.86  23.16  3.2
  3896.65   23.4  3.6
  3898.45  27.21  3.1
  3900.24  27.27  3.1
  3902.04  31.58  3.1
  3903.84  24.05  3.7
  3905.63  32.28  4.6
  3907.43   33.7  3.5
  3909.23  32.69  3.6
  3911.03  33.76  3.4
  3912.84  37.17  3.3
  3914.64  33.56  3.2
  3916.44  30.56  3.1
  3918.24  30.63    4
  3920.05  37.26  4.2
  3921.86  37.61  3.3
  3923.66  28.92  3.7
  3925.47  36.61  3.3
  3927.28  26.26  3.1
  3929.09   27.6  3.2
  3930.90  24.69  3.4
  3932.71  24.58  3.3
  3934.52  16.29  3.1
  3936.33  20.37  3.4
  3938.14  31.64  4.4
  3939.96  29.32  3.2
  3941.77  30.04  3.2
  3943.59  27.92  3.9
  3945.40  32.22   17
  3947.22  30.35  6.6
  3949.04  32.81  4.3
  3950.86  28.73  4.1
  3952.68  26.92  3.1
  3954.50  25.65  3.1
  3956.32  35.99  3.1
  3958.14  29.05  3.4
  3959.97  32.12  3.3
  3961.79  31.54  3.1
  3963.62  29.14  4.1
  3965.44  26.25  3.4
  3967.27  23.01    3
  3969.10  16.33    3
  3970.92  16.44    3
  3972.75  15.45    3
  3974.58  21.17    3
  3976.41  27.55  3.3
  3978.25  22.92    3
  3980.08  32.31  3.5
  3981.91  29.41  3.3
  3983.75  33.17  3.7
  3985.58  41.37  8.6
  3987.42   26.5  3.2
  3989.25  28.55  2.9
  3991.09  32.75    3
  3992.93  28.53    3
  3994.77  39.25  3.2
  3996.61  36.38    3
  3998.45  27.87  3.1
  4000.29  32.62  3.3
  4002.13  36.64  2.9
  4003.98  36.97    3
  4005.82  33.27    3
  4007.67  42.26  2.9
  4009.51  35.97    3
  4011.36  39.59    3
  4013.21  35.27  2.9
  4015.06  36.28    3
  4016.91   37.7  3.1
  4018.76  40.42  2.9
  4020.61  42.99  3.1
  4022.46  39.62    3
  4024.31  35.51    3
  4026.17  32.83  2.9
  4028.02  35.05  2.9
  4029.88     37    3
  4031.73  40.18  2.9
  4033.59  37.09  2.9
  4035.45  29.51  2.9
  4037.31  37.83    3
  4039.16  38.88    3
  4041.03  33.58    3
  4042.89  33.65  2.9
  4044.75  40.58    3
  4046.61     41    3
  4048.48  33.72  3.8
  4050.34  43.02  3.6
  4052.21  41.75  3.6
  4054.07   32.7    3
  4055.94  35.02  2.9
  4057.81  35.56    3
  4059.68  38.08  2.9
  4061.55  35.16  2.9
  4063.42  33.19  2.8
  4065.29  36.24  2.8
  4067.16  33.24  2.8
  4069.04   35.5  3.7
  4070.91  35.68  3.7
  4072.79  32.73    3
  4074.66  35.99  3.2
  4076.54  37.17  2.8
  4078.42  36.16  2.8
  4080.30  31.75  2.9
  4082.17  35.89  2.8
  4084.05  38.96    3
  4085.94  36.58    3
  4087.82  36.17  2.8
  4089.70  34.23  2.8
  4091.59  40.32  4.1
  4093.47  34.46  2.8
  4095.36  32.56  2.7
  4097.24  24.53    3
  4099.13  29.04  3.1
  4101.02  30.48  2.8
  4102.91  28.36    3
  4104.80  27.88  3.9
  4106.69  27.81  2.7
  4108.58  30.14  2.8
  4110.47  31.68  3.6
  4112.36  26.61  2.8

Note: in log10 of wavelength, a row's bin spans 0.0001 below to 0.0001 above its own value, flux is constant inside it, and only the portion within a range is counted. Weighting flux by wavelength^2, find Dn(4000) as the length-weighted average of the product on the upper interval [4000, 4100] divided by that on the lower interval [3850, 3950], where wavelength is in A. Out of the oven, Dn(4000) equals 1.28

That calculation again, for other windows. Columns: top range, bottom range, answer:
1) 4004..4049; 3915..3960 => 1.32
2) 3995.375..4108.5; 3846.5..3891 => 1.22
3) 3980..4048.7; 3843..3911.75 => 1.25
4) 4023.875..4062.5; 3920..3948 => 1.35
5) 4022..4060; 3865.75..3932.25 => 1.30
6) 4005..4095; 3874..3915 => 1.40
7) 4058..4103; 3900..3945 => 1.24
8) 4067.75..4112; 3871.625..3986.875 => 1.26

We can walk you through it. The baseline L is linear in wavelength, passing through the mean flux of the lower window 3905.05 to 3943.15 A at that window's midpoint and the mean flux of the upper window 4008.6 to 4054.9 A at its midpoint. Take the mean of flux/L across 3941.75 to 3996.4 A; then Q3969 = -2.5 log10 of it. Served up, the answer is 0.16 mag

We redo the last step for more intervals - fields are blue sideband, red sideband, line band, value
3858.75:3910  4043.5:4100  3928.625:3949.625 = 0.17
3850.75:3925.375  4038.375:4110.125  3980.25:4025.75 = -0.06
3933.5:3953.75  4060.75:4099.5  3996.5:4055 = -0.15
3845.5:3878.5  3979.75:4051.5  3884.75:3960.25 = 0.21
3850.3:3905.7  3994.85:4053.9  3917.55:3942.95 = 0.14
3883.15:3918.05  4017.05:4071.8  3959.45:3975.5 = 0.34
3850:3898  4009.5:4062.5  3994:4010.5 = 0.00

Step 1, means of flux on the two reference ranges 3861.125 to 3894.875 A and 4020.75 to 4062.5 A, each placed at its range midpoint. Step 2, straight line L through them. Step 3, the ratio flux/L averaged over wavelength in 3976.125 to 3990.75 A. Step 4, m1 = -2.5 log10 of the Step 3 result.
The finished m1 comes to 0.14 mag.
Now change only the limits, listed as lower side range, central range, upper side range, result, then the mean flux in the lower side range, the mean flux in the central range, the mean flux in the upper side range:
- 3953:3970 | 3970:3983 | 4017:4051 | 0.246 mag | 27.6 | 23.7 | 37.3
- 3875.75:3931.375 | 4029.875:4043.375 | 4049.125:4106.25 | -0.086 mag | 29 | 36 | 34.5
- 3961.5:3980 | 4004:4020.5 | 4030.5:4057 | -0.215 mag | 23.1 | 37.8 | 37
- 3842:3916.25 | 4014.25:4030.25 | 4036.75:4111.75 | -0.119 mag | 30.8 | 37.5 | 34.6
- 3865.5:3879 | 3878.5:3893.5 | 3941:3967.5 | 0.383 mag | 36.8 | 25.1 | 29.6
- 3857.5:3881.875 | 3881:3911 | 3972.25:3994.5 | 0.257 mag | 35.1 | 26.5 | 28.9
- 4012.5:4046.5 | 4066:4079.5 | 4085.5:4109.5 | -0.051 mag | 37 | 35.2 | 31.6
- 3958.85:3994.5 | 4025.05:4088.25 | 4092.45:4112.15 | -0.246 mag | 27.3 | 36.1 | 29.6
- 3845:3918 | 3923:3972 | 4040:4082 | 0.193 mag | 30.8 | 27.4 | 36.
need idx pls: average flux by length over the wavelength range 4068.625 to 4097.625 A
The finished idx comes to 35.1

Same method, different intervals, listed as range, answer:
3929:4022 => 30.3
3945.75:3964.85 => 30.2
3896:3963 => 29.8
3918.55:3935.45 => 28.9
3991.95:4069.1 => 36.4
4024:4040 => 36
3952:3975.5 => 25.3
